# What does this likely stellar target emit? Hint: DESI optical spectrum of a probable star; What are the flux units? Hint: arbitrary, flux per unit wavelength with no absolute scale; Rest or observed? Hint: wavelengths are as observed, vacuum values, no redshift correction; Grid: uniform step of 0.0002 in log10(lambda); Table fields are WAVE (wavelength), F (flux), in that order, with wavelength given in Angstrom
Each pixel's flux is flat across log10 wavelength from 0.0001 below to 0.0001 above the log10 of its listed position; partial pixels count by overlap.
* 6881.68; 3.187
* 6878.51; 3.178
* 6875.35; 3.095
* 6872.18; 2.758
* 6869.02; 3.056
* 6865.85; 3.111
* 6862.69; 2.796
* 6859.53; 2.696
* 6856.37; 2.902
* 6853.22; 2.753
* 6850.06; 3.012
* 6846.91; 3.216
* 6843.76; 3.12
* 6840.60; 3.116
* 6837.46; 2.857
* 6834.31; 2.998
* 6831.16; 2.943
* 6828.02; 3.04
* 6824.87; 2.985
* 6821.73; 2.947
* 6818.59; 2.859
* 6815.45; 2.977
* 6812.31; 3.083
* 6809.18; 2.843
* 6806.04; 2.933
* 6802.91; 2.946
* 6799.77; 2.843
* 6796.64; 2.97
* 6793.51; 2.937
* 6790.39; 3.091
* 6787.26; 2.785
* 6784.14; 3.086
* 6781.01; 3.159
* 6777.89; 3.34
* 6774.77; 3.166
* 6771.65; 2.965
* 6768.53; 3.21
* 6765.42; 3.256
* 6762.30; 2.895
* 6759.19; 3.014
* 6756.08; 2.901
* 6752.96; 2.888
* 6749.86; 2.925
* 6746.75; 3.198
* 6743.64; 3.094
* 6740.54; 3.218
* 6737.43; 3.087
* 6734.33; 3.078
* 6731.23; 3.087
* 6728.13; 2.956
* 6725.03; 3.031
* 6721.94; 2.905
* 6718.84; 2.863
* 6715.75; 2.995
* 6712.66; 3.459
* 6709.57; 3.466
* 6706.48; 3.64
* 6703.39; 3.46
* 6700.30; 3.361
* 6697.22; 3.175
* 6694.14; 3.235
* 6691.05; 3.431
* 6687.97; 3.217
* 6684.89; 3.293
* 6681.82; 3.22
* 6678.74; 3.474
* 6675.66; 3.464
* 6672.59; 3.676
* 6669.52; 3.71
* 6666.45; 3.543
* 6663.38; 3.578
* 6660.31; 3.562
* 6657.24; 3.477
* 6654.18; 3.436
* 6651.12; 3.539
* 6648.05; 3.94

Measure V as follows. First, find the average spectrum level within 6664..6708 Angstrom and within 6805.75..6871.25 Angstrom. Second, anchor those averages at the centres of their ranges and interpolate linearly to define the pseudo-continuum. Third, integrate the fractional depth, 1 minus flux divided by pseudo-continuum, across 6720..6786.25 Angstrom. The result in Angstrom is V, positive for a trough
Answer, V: 3.2 Angstrom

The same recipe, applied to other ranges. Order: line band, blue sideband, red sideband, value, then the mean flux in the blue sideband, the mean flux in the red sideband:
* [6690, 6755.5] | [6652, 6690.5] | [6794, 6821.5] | 2.1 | 3.47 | 2.93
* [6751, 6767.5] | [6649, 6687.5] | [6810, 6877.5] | 1.2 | 3.5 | 2.97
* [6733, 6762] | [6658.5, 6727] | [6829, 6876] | 1.6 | 3.35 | 2.96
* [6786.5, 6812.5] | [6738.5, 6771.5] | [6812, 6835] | 0.6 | 3.06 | 2.97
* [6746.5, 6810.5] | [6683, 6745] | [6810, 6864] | 1.3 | 3.2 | 2.96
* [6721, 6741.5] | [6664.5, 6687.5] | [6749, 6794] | 1.1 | 3.47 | 3.05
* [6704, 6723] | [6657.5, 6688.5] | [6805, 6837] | 0.6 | 3.48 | 2.96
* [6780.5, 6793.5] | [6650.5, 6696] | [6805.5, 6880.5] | 0.5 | 3.45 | 2.97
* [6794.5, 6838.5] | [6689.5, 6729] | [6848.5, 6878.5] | 1.0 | 3.23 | 2.92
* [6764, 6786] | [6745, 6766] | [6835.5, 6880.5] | -1.2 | 3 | 2.98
